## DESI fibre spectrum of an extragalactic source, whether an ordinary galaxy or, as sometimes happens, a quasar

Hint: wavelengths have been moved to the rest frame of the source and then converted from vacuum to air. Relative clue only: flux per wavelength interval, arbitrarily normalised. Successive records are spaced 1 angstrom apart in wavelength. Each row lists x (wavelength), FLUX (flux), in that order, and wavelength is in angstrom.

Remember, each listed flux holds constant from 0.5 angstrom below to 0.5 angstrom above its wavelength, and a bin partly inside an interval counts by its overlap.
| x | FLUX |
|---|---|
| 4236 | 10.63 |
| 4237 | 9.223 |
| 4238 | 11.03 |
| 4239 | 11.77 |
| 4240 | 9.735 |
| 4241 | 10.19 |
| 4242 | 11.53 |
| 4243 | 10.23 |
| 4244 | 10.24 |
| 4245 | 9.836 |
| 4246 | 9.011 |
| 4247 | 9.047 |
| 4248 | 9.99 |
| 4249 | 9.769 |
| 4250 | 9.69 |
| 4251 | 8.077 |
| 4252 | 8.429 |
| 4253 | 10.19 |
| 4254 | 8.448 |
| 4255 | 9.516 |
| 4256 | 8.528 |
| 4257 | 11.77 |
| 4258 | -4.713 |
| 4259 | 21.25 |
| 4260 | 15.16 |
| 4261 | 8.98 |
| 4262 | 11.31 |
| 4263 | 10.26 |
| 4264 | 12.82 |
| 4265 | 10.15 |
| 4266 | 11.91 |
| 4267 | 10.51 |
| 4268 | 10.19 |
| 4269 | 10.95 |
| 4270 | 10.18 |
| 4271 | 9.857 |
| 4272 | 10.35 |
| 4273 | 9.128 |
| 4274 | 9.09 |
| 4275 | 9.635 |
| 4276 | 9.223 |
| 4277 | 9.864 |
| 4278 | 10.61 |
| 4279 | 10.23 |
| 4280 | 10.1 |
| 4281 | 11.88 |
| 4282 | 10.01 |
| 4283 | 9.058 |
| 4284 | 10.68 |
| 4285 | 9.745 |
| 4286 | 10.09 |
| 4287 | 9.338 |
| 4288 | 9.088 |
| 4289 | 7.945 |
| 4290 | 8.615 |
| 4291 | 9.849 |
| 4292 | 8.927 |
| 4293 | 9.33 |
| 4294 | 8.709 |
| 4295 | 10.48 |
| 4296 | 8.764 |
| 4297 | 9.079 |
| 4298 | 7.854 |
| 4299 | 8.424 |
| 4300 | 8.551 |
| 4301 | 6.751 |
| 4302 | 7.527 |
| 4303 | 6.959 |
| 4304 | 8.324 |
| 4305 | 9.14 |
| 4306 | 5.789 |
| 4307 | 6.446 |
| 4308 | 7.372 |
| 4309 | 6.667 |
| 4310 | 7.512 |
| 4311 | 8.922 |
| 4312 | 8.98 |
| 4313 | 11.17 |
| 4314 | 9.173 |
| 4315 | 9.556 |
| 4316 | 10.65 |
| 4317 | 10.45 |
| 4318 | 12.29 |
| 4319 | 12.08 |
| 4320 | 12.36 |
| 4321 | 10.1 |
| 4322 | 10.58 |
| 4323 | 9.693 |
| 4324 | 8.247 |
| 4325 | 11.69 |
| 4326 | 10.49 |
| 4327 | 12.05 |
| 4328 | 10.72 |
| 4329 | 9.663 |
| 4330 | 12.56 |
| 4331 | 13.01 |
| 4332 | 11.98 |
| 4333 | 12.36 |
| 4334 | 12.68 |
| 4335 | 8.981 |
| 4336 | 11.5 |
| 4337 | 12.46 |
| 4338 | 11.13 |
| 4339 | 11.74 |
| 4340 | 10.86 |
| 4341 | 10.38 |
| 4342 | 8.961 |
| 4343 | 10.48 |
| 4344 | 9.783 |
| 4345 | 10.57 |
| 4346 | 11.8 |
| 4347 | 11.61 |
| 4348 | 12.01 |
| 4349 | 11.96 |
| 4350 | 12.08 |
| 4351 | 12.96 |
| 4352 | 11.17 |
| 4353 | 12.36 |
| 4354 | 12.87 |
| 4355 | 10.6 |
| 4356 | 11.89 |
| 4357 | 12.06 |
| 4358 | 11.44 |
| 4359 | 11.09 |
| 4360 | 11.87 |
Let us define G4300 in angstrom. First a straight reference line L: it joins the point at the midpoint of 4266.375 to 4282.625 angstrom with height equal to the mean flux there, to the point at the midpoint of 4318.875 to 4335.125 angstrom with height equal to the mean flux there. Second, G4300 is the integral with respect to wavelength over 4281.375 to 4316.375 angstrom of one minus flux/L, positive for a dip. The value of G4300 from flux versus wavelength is 6.1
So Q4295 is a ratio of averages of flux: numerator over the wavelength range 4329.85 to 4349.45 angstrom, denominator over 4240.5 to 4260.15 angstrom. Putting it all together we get 1.17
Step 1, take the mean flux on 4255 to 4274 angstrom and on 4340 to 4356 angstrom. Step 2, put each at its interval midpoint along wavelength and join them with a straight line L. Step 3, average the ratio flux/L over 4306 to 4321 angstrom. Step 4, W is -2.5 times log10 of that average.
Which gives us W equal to 0.161 mag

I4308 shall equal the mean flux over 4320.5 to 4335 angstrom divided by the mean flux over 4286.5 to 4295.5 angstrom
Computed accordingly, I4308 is 1.2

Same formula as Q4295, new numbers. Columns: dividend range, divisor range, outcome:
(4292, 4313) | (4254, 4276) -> 0.80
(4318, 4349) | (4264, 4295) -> 1.12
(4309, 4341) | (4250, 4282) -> 1.06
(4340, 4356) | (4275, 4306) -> 1.24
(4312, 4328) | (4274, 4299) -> 1.12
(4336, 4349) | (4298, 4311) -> 1.47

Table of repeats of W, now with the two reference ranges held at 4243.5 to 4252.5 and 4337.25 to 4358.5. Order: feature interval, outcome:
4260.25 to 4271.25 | -0.11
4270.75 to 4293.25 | 0.04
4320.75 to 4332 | 0.01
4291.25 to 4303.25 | 0.21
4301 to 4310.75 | 0.39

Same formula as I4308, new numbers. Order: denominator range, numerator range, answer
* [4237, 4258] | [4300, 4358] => 1.10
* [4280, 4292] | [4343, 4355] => 1.21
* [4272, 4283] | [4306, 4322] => 0.95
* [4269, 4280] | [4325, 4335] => 1.17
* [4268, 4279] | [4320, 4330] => 1.07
